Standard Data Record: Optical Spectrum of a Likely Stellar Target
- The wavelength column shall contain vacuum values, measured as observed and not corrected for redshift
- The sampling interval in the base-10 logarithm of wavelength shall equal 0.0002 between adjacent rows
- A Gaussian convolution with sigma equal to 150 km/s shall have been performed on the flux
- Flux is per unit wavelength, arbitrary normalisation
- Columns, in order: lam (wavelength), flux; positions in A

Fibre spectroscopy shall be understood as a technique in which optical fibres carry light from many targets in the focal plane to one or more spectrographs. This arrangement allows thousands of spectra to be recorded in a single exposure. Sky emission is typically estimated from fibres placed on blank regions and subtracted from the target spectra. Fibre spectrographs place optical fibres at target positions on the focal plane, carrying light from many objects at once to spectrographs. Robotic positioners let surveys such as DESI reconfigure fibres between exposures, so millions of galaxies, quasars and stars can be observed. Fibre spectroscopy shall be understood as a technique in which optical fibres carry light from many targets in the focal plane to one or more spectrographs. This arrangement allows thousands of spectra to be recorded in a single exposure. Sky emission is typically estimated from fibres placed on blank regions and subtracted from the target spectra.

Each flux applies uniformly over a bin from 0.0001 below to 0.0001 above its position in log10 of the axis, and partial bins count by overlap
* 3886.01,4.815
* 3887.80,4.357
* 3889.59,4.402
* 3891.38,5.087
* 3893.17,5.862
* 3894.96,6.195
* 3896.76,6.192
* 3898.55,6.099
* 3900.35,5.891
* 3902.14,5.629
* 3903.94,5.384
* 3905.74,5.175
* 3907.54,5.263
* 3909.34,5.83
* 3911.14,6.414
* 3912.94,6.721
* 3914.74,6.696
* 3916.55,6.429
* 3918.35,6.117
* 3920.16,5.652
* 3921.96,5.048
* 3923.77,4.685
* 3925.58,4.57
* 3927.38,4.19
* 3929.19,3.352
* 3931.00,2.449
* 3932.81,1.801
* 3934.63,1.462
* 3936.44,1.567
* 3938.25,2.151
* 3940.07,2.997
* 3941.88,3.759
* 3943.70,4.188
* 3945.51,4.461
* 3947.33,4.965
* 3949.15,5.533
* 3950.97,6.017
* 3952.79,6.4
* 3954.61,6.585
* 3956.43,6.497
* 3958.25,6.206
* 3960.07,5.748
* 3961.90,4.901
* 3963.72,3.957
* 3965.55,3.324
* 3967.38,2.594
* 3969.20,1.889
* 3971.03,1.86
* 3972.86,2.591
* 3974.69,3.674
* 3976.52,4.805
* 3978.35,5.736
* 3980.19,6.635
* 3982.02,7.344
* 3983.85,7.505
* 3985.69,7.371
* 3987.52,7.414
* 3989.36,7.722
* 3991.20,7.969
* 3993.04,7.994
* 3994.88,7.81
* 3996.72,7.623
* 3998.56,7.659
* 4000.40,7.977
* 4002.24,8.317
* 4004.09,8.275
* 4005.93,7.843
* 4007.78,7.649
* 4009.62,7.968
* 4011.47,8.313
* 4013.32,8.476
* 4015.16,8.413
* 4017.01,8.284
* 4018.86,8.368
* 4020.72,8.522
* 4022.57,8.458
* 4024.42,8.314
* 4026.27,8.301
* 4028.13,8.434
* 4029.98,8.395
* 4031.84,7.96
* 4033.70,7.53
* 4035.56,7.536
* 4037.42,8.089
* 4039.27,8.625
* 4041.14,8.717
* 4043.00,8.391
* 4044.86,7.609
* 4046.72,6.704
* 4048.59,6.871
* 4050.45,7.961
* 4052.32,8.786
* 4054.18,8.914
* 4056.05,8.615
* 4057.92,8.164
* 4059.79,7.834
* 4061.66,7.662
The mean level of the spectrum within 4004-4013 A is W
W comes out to 8.02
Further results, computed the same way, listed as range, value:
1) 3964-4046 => 7.13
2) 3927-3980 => 4.02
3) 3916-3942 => 3.71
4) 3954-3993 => 5.4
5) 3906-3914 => 6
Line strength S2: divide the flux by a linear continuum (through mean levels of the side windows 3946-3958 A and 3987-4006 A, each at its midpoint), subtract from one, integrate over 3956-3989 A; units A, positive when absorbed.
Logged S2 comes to 8.9 A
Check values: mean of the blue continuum 5.96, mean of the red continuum 7.88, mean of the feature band 5.03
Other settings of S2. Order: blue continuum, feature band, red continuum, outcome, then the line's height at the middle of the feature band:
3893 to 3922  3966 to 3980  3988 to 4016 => 7.4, 7.36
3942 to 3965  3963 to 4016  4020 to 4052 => 1.5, 6.53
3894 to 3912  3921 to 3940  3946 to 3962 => 8.8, 5.85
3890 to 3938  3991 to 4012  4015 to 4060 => -2.1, 7.22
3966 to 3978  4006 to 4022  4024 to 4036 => -3.7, 6.69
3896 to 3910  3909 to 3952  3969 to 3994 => 9.7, 5.74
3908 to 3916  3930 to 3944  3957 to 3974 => 7.1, 5.13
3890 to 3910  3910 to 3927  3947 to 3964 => -0.2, 5.7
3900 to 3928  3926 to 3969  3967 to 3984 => 6.9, 4.95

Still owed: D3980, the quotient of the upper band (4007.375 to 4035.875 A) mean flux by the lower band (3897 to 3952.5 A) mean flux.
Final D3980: 1.7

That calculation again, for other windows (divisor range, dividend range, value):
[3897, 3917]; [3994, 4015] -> 1.35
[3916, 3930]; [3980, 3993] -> 1.51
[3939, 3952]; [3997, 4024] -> 1.80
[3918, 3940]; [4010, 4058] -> 2.34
